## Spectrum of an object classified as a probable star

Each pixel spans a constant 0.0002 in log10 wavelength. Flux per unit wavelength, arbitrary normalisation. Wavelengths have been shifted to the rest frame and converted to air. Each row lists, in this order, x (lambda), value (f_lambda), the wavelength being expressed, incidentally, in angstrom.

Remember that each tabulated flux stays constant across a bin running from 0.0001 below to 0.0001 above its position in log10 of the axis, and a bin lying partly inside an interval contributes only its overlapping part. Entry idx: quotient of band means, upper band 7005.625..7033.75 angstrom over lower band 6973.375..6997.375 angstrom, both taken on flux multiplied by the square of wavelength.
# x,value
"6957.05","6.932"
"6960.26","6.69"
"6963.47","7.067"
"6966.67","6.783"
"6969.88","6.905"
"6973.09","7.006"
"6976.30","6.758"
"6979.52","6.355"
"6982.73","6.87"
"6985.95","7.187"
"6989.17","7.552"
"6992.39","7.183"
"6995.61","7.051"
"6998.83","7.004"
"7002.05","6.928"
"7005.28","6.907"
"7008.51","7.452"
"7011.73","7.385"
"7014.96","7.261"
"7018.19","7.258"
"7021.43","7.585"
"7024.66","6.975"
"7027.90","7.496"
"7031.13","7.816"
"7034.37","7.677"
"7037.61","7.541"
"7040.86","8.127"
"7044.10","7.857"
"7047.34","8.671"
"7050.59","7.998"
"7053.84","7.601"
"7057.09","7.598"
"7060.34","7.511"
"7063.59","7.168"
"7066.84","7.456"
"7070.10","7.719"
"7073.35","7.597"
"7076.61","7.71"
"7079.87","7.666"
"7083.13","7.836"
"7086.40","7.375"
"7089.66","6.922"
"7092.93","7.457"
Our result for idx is 1.1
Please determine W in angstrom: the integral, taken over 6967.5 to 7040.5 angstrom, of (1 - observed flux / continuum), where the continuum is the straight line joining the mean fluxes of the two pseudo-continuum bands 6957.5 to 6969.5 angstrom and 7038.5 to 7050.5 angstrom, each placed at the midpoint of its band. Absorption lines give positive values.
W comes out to 2.91 angstrom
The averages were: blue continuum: 6.86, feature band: 7.2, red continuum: 8.15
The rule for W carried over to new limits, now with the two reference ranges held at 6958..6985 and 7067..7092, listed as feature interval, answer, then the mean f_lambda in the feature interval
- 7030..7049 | -1.8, 7.95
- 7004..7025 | -0.5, 7.28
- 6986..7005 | -0.4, 7.13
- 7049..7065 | -0.4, 7.58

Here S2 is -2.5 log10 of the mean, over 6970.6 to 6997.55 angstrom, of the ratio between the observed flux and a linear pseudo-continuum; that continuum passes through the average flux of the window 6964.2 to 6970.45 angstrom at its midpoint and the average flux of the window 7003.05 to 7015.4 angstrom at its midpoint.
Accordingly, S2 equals 0.00 mag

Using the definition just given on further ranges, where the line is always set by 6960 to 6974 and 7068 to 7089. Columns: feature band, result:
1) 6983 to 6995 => -0.03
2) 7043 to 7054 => -0.09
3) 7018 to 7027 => 0.00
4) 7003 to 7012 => -0.01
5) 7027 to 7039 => -0.05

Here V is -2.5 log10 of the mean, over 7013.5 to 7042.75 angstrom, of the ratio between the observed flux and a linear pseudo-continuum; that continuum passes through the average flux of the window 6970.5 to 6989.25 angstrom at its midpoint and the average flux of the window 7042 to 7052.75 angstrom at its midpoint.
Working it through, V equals 0.04 mag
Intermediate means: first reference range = 6.9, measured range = 7.53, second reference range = 8.15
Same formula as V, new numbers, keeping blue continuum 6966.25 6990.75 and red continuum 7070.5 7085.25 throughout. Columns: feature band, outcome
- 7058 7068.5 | 0.027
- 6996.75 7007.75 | 0.019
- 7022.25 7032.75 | -0.020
